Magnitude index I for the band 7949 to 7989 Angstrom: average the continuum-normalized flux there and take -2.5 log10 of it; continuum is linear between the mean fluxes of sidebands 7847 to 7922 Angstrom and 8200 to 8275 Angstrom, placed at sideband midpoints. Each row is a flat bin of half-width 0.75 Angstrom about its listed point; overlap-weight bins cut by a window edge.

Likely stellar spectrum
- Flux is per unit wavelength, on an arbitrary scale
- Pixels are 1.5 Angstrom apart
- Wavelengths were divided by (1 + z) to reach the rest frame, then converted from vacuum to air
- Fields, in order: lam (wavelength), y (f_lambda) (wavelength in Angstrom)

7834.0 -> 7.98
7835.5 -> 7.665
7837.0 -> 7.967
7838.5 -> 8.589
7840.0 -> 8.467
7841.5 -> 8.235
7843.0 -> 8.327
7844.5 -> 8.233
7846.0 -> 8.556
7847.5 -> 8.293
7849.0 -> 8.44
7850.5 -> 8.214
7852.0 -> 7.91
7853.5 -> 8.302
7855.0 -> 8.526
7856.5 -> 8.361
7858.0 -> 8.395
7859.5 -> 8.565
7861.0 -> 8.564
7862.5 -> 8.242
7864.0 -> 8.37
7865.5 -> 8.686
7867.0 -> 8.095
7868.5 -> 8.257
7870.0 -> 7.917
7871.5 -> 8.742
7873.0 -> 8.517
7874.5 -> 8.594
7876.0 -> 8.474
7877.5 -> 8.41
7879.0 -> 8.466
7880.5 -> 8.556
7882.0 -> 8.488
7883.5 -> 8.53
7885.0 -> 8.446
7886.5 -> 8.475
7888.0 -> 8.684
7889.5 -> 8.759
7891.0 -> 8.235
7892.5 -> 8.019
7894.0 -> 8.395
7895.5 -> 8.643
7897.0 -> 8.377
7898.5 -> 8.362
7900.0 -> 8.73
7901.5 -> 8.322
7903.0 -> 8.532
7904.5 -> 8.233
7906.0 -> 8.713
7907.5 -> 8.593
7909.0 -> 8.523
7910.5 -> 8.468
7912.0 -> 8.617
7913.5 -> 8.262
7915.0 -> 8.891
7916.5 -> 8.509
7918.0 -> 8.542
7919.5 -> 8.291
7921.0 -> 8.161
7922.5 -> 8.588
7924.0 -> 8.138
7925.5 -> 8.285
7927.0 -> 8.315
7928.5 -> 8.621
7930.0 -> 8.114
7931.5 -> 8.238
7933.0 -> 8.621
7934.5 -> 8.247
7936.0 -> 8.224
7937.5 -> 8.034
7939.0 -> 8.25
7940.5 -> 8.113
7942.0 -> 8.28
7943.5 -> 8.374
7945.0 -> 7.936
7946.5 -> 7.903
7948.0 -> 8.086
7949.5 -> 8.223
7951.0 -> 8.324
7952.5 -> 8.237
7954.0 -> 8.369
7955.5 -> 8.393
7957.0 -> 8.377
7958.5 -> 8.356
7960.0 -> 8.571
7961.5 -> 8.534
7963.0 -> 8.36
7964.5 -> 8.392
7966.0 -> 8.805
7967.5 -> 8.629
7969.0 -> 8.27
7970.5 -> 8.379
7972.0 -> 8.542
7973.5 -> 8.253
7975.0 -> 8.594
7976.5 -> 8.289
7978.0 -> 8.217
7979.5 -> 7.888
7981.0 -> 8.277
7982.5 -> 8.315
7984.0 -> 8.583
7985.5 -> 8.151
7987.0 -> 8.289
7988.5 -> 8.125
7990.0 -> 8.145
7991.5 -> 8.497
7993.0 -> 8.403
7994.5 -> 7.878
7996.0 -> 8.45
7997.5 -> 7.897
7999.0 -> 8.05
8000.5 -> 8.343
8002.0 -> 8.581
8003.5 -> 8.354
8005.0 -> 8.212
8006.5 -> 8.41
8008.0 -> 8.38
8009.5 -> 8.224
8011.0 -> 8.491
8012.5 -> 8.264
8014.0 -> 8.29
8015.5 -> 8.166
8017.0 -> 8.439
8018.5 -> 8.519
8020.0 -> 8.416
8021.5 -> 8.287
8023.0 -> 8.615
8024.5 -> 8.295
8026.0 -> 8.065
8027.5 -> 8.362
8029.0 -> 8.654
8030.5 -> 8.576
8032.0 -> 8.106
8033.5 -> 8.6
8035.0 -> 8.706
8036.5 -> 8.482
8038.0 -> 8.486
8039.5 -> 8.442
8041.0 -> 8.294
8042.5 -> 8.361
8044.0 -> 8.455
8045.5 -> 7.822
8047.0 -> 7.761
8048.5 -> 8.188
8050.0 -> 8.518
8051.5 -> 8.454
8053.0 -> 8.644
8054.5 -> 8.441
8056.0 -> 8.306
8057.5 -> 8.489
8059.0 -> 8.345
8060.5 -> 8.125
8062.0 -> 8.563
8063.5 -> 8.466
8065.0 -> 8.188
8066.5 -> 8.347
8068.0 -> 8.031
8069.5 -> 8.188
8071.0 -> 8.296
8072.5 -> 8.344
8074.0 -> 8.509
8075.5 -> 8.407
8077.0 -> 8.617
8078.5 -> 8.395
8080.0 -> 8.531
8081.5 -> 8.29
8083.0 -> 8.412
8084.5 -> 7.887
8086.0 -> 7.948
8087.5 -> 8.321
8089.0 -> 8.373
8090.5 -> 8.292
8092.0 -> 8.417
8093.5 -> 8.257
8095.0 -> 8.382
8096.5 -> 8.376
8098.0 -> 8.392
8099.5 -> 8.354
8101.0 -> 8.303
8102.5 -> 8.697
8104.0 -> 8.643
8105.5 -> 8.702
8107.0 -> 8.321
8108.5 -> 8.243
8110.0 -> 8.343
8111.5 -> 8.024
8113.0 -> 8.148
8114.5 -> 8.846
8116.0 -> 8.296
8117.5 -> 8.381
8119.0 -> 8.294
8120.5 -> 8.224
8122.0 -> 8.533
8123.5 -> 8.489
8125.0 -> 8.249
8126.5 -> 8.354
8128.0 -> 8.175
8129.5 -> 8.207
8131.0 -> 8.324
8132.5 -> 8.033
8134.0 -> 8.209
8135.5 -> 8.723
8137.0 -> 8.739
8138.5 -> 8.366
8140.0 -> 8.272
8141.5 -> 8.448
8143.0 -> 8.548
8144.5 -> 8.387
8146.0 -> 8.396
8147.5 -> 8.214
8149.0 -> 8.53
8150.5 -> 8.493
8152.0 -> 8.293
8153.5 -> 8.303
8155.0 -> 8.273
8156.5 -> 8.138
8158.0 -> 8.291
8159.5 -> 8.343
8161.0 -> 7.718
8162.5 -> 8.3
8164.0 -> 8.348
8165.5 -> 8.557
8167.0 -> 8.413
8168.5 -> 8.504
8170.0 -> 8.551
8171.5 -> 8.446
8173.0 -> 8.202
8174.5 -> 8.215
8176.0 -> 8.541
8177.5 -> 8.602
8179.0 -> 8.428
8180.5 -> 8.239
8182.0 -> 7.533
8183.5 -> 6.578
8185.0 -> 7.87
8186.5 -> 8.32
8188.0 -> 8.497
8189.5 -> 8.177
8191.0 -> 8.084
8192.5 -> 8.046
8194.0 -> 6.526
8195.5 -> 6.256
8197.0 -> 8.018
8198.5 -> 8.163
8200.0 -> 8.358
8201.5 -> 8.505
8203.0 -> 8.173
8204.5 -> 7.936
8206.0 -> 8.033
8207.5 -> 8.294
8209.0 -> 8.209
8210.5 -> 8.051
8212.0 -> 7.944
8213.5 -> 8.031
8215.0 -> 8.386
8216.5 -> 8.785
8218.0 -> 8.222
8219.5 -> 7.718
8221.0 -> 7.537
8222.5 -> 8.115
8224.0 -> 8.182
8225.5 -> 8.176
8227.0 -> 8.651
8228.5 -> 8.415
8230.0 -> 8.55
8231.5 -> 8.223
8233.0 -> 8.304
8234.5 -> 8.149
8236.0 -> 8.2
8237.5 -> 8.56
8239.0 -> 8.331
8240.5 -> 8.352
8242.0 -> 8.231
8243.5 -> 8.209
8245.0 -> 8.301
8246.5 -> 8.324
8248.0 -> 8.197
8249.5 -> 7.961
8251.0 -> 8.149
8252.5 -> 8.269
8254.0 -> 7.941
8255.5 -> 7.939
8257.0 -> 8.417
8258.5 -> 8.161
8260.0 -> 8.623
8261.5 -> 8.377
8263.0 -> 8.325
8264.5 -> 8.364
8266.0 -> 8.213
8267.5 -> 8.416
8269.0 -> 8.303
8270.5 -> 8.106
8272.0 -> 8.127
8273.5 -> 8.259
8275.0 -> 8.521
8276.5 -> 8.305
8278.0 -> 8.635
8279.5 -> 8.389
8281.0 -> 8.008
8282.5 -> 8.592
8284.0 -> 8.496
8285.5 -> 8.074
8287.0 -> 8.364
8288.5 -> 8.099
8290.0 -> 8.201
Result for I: 0.00 mag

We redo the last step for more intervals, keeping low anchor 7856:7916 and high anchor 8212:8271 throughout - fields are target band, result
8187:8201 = 0.06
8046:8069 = 0.01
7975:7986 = 0.02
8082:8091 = 0.02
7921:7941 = 0.02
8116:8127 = 0.00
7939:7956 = 0.03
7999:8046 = 0.00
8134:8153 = -0.02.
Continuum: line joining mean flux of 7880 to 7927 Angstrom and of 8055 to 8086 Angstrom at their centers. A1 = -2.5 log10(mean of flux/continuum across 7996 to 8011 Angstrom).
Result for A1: 0.01 mag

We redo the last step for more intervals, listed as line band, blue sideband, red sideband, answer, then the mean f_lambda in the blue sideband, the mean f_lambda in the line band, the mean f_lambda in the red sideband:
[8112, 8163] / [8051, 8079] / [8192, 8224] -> -0.022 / 8.38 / 8.34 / 7.97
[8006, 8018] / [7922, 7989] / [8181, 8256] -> -0.009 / 8.31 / 8.34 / 8.08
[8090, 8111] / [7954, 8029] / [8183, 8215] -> -0.037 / 8.34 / 8.41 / 7.93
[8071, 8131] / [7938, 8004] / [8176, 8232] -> -0.025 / 8.3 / 8.36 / 8.06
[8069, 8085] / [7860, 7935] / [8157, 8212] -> -0.019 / 8.44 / 8.36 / 8.09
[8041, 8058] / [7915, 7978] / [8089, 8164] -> 0.005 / 8.34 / 8.31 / 8.35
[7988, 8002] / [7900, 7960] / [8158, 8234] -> 0.010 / 8.35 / 8.22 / 8.13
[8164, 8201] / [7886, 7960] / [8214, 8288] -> 0.031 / 8.37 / 8.06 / 8.27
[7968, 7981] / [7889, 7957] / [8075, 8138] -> 0.006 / 8.36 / 8.31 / 8.36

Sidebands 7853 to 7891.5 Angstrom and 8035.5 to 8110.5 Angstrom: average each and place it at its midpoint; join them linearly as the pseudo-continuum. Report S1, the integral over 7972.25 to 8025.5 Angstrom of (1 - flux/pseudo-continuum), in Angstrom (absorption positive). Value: 0.5 Angstrom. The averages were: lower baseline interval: 8.45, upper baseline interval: 8.35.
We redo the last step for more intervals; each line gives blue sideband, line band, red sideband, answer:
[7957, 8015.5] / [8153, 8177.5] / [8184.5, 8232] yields -0.6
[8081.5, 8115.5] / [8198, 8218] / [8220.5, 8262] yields 0.1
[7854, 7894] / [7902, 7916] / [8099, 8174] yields -0.2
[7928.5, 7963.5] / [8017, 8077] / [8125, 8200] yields -1.0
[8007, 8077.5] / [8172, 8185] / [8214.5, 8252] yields 0.4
